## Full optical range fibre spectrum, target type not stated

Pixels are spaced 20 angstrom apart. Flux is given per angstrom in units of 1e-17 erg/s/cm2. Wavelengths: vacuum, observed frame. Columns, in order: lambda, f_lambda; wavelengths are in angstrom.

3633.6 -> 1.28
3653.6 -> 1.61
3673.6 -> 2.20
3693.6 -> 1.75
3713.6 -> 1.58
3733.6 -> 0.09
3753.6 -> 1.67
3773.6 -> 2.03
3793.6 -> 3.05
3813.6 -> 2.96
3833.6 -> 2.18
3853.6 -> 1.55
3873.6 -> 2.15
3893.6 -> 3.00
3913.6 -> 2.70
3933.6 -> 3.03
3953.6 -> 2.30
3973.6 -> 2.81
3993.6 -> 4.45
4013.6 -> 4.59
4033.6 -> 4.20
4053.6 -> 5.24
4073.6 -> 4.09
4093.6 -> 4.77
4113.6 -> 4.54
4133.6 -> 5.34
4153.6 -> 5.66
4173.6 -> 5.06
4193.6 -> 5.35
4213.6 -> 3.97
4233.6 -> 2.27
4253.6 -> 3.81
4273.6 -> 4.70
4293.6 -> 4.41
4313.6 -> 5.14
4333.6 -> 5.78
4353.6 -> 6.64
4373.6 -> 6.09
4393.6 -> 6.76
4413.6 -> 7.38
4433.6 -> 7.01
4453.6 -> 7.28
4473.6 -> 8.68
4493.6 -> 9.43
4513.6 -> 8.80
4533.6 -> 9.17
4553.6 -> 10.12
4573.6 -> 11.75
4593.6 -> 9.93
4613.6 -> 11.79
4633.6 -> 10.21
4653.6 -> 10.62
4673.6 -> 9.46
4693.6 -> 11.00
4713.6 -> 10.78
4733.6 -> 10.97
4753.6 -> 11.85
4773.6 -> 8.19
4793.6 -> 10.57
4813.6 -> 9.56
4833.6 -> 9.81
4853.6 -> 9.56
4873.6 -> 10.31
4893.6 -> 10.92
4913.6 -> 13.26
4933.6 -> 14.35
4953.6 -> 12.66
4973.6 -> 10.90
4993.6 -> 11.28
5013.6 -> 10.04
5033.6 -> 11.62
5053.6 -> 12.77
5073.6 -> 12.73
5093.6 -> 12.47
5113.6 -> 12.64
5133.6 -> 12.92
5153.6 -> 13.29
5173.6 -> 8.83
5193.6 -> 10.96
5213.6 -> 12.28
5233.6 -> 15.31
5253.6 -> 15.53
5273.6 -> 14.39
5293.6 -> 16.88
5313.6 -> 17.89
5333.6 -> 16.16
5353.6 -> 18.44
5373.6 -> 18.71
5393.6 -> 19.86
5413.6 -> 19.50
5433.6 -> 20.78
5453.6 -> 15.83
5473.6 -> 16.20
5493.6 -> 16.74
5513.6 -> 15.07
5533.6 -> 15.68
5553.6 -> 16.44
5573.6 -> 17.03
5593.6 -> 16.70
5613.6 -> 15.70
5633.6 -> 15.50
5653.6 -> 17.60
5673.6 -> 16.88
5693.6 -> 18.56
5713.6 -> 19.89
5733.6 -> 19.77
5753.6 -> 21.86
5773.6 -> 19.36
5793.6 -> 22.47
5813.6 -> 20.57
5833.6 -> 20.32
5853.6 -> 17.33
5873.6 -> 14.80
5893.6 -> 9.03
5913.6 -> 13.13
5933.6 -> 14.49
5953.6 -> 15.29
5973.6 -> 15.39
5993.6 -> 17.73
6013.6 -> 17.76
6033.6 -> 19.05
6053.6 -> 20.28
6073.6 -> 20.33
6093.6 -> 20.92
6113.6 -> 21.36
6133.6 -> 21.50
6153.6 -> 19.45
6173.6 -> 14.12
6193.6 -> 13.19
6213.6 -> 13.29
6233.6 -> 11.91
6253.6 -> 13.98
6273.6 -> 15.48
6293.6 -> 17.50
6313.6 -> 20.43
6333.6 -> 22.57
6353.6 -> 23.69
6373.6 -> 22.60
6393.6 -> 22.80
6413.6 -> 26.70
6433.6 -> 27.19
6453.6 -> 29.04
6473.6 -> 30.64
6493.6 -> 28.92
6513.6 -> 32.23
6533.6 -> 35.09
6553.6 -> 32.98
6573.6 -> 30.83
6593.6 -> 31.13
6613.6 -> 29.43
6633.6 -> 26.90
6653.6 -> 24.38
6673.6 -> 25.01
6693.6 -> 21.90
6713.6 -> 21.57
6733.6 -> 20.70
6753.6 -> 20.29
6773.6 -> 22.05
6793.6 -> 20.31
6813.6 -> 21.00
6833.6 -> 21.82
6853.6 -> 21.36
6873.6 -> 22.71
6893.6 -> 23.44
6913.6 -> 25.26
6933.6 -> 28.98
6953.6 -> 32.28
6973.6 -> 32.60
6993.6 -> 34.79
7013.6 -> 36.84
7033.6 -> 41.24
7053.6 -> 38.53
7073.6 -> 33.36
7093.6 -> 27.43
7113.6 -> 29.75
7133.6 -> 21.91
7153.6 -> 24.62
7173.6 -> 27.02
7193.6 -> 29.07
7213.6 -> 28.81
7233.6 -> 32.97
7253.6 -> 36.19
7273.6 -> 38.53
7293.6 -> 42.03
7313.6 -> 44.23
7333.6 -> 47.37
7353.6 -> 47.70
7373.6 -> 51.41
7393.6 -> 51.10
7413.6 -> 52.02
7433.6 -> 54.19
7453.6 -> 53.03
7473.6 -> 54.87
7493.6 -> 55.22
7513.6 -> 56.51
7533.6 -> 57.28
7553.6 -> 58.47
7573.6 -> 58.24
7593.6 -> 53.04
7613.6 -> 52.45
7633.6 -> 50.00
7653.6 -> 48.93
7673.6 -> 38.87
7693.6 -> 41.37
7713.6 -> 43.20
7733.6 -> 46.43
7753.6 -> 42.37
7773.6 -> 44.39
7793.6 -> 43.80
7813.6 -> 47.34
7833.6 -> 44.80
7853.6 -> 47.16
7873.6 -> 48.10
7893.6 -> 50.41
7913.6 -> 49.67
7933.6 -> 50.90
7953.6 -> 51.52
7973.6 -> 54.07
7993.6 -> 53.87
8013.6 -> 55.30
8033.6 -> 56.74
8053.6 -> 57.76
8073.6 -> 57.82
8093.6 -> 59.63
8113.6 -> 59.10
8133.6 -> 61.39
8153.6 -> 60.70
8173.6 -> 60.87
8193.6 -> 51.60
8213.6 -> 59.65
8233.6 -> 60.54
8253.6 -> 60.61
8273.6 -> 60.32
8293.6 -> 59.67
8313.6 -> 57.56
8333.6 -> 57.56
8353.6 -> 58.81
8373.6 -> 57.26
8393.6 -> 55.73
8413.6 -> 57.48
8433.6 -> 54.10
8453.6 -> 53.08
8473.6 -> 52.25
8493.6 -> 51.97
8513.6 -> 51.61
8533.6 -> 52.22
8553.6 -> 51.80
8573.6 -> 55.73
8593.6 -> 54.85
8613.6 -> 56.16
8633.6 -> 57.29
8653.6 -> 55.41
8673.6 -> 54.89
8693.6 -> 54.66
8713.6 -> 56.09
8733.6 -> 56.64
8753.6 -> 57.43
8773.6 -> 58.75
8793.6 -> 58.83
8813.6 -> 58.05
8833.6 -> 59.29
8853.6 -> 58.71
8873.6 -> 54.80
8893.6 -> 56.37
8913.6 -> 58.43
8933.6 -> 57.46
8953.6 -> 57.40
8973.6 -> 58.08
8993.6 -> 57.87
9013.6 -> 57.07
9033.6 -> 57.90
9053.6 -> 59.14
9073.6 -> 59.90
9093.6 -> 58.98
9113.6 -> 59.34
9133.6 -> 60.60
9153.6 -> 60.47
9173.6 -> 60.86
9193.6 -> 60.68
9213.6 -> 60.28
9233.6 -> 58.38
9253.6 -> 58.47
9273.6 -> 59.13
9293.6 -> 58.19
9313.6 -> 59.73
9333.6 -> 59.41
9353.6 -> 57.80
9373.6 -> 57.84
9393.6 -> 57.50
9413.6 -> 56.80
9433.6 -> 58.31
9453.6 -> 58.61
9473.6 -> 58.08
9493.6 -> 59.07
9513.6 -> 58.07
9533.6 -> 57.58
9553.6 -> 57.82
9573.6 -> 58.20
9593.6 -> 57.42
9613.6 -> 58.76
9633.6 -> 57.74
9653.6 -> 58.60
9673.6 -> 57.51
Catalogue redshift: 0.000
